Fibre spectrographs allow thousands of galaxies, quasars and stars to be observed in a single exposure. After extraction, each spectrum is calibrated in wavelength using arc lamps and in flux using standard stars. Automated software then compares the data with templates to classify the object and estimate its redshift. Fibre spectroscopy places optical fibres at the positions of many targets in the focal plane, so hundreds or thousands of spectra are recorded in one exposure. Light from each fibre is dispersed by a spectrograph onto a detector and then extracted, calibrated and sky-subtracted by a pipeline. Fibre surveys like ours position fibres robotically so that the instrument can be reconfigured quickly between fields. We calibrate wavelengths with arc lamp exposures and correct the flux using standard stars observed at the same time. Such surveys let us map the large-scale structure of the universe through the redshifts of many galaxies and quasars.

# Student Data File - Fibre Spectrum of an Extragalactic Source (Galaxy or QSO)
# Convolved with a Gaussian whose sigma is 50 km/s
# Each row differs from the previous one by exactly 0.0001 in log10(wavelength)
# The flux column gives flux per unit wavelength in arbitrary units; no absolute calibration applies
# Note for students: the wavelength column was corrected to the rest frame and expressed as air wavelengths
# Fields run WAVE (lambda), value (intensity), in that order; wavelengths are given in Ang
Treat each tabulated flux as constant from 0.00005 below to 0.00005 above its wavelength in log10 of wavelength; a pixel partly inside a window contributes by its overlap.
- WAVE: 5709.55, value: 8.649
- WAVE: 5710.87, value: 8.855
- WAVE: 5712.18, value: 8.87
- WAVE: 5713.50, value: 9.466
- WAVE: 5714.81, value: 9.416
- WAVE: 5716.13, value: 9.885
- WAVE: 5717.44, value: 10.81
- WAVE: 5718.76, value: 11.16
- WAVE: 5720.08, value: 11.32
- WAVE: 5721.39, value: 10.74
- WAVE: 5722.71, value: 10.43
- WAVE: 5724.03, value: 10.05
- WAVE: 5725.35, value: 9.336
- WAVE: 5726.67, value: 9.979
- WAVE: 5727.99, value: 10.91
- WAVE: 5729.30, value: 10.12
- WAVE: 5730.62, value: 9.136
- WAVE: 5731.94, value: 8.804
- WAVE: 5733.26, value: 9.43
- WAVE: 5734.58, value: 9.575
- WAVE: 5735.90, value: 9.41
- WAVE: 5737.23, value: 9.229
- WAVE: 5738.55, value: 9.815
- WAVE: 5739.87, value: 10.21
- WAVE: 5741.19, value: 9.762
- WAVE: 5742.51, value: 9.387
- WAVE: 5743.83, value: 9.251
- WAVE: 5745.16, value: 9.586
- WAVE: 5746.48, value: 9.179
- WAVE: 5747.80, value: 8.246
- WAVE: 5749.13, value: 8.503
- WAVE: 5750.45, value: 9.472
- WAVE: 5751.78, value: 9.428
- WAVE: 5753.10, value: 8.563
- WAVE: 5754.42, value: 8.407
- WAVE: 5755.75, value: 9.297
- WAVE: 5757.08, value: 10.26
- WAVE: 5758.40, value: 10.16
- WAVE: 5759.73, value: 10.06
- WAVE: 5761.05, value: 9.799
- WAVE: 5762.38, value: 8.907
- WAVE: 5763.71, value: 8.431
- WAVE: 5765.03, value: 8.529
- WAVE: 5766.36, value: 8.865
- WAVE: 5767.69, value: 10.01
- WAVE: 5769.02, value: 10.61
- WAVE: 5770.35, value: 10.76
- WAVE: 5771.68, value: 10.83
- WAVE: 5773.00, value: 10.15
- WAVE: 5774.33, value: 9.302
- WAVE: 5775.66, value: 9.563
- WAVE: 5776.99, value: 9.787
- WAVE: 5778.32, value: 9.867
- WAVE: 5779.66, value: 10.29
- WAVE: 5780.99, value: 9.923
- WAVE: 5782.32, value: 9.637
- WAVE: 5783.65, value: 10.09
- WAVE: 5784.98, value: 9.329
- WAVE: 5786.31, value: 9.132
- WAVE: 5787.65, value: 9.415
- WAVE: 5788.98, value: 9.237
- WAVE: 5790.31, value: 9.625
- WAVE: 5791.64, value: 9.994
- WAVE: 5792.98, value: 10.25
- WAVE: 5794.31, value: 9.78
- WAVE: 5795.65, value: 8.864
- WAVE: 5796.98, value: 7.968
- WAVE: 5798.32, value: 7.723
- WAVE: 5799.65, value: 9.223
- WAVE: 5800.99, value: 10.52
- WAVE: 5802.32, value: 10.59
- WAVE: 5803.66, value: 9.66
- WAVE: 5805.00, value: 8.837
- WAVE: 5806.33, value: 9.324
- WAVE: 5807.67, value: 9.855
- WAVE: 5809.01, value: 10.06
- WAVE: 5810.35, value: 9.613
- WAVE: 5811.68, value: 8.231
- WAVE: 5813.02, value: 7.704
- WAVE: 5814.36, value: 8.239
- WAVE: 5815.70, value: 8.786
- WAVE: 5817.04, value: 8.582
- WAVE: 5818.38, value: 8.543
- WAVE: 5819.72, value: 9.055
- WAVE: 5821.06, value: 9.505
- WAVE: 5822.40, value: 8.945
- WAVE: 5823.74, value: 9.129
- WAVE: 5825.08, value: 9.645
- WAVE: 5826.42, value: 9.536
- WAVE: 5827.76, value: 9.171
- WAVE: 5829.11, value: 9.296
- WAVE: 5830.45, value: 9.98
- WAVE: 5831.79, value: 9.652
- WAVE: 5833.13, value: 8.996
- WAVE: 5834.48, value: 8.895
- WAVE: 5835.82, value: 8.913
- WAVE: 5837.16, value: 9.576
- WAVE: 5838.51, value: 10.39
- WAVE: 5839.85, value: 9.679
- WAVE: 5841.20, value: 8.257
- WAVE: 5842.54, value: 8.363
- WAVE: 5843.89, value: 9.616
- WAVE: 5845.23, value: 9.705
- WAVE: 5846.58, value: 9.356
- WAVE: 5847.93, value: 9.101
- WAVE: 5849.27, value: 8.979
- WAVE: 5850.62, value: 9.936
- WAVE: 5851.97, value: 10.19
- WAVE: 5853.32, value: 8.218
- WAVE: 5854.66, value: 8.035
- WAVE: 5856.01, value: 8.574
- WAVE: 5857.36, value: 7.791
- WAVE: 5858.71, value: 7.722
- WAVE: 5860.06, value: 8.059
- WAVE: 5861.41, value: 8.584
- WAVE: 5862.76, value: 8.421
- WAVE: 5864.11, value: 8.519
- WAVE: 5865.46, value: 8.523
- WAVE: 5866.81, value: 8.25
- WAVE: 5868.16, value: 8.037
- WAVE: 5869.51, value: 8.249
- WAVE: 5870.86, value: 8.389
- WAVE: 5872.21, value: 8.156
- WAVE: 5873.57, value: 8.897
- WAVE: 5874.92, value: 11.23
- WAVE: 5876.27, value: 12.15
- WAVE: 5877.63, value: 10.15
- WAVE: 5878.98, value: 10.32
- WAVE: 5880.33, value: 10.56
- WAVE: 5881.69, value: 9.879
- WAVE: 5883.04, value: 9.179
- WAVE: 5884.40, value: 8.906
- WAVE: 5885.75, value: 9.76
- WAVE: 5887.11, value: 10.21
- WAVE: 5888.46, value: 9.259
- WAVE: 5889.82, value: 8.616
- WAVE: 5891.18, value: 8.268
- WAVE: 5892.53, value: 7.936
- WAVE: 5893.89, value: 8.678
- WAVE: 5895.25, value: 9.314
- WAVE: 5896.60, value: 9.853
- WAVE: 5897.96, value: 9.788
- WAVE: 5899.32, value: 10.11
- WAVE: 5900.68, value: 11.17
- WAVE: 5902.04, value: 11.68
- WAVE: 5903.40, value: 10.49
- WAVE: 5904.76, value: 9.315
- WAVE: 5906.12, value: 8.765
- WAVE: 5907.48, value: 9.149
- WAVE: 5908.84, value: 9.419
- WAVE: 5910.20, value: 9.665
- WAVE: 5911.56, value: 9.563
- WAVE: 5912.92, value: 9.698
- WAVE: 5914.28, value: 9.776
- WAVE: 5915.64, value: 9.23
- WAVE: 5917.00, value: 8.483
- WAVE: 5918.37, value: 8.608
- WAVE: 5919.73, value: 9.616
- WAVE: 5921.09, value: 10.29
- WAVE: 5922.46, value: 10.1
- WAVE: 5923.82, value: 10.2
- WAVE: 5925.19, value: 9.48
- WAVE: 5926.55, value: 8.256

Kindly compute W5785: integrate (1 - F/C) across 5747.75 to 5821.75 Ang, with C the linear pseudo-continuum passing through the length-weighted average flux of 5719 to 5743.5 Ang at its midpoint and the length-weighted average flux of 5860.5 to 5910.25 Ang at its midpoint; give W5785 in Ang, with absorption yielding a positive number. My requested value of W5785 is 2.46 Ang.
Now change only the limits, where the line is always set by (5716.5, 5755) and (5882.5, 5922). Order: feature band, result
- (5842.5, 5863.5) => 1.6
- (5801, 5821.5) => 0.9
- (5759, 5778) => -0.1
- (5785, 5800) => 0.6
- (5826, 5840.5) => 0.1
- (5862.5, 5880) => 0.5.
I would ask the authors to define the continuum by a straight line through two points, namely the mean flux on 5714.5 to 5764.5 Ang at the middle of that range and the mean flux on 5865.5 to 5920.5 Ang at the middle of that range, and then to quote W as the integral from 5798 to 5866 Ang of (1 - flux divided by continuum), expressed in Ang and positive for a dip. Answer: 3.4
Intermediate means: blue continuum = 9.64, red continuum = 9.46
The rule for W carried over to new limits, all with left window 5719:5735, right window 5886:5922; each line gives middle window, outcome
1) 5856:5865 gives 1.3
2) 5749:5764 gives 0.9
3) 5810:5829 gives 1.6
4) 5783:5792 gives 0.3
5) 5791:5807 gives 0.7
